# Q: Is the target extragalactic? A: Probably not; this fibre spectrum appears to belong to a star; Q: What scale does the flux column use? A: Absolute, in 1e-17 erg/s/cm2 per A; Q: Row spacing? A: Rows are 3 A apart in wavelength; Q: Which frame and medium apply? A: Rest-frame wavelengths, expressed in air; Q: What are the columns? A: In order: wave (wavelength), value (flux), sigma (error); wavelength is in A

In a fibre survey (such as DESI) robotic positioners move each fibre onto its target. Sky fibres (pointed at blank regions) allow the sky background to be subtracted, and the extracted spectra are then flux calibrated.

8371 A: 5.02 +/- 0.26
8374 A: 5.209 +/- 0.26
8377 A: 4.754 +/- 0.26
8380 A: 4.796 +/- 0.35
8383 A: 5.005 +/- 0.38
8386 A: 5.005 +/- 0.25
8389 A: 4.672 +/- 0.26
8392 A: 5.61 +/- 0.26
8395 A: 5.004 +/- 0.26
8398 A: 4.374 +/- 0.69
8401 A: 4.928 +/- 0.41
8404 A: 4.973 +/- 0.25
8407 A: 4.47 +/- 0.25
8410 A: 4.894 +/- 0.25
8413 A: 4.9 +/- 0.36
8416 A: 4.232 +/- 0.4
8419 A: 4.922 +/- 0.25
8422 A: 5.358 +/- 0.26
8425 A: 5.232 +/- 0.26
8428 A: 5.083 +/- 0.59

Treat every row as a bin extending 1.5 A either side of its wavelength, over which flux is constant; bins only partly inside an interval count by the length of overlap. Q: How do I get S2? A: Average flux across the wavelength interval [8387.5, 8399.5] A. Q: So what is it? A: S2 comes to 4.92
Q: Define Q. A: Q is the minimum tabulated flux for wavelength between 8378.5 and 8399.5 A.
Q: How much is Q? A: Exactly 4.374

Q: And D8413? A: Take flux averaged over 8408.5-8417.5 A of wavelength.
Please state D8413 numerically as 4.68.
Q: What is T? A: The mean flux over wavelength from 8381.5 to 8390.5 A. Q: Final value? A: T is 4.89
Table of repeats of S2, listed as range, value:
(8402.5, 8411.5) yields 4.78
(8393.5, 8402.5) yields 4.77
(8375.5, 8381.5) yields 4.77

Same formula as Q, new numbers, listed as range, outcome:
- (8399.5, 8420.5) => 4.232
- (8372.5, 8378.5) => 4.754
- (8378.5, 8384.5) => 4.796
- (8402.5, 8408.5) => 4.47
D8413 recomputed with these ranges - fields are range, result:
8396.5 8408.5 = 4.69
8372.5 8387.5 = 4.95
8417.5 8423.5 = 5.14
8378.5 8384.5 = 4.9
